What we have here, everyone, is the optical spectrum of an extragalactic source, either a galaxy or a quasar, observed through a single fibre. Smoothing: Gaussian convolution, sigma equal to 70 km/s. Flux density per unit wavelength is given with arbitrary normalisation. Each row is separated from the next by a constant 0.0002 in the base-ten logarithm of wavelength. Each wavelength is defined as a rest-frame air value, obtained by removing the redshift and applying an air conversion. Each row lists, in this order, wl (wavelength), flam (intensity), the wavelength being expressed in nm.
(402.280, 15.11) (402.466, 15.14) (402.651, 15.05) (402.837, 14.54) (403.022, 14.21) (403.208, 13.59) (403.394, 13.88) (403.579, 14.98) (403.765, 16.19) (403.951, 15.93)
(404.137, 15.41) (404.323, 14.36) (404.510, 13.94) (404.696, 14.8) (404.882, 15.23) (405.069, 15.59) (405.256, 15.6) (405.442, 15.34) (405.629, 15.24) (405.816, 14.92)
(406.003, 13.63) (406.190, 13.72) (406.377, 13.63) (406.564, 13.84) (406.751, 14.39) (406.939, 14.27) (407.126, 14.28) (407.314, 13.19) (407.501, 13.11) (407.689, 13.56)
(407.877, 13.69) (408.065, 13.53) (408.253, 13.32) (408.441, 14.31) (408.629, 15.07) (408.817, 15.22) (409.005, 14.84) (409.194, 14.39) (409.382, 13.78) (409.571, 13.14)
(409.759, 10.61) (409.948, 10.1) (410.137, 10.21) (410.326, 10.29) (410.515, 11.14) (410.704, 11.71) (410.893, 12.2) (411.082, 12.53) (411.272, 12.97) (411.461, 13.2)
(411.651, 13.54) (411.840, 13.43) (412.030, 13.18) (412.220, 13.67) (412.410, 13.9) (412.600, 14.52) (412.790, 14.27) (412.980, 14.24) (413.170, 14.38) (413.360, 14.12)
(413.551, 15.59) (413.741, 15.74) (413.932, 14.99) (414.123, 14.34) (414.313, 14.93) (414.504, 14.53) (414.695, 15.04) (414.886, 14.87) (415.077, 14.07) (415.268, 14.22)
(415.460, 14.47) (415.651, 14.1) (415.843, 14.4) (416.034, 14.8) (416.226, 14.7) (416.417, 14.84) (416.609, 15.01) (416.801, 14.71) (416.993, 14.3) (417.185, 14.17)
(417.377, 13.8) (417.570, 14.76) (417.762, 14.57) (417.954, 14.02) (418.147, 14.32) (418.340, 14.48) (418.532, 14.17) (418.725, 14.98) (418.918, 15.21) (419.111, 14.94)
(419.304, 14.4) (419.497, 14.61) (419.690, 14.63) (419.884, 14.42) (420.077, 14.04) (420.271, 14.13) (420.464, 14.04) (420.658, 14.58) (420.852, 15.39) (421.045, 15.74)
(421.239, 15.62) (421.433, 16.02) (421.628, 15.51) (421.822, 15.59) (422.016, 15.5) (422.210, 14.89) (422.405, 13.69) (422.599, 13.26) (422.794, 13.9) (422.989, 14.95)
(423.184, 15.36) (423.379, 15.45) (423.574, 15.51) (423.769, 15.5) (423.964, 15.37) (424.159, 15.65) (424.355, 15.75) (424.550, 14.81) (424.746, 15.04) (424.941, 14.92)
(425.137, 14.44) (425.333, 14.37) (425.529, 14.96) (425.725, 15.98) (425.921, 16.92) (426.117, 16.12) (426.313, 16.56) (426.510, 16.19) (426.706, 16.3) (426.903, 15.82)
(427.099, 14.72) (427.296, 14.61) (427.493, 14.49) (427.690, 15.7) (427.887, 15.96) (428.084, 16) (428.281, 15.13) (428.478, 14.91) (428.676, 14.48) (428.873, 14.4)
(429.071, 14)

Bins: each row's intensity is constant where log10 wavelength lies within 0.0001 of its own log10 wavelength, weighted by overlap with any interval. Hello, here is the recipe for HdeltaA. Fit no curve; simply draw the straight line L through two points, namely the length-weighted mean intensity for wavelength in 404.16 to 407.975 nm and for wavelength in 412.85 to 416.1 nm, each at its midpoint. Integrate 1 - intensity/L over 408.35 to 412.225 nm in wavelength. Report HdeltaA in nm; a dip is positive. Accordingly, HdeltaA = 0.446 nm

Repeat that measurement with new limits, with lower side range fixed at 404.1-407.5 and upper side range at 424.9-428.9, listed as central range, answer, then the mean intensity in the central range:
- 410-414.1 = 0.399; 13.3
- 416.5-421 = 0.155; 14.5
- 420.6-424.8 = 0.019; 15.1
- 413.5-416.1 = 0.028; 14.7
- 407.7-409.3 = 0.036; 14.3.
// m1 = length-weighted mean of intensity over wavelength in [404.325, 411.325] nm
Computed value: 13.6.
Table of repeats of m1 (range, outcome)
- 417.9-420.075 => 14.5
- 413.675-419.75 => 14.6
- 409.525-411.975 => 11.9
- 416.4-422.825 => 14.7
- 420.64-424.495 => 15.2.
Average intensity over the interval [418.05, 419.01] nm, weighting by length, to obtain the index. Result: 14.6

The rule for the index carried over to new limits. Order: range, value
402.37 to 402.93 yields 14.9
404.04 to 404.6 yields 14.6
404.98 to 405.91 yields 15.3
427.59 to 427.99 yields 15.8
